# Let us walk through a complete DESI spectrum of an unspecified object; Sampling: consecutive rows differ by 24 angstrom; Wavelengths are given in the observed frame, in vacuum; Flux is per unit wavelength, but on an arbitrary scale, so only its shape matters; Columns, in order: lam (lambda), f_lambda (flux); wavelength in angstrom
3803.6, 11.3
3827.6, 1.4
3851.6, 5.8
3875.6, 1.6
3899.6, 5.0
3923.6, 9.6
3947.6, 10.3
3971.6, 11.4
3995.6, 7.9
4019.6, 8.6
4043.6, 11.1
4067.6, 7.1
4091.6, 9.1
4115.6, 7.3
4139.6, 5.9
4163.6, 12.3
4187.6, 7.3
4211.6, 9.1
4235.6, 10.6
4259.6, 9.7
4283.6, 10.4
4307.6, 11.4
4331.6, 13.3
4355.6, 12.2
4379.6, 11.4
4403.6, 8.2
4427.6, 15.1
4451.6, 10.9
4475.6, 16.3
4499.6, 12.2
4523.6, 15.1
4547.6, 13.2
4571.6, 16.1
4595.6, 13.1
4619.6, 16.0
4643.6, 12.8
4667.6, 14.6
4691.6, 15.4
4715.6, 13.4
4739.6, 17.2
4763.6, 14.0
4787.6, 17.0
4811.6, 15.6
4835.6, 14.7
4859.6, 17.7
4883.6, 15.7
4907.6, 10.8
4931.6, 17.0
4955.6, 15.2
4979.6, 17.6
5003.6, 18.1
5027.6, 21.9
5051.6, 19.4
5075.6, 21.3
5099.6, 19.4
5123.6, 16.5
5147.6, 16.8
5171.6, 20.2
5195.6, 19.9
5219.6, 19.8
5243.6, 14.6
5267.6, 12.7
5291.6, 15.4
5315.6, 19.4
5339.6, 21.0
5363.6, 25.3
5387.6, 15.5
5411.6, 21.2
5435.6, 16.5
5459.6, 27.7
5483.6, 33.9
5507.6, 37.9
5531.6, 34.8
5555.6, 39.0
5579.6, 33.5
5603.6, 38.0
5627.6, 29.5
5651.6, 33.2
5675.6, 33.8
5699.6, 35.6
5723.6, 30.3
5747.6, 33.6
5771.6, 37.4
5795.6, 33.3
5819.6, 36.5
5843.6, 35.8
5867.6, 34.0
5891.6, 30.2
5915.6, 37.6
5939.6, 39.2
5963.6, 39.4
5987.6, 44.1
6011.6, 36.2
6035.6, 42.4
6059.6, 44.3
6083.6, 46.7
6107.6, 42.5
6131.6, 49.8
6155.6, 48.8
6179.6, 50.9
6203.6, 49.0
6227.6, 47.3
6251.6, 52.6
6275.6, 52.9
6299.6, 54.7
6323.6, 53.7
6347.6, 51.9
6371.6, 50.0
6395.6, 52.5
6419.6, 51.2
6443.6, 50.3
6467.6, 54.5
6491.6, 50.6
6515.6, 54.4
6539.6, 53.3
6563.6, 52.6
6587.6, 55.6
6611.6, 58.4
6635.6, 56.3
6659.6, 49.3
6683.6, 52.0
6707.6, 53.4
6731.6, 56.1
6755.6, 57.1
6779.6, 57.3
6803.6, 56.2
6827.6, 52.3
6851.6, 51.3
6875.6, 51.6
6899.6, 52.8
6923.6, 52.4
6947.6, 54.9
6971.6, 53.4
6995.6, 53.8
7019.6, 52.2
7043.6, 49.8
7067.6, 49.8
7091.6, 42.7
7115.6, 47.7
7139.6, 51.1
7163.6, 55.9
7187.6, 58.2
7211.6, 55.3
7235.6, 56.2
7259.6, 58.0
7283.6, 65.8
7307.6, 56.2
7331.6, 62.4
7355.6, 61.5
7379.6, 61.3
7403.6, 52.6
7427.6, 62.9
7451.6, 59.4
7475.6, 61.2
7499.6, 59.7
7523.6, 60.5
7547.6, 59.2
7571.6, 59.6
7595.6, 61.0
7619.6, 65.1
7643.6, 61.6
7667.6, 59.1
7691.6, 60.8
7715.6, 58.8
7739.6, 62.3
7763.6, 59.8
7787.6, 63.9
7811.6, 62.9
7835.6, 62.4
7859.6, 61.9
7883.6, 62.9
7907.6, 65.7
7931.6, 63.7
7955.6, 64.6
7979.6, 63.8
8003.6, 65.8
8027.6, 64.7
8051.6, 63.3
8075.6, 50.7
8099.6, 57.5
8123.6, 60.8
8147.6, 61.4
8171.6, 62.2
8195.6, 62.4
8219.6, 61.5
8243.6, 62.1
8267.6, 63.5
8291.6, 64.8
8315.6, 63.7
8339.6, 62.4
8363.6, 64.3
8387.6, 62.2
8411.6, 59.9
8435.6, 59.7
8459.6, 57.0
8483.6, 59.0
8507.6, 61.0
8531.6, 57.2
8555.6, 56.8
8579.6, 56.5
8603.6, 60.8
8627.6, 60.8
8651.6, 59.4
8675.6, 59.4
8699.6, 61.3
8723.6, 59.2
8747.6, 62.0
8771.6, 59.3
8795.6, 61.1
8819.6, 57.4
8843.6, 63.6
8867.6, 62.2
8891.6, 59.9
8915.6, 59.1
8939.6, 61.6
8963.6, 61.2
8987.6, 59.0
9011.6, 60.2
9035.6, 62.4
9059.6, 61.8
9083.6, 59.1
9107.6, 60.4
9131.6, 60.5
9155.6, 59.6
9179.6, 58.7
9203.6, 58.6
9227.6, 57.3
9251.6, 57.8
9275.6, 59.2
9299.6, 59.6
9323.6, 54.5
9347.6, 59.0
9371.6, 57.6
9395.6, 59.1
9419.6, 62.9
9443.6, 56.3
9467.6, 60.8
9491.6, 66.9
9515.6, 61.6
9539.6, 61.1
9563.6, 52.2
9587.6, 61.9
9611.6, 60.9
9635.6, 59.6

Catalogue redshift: 0.37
